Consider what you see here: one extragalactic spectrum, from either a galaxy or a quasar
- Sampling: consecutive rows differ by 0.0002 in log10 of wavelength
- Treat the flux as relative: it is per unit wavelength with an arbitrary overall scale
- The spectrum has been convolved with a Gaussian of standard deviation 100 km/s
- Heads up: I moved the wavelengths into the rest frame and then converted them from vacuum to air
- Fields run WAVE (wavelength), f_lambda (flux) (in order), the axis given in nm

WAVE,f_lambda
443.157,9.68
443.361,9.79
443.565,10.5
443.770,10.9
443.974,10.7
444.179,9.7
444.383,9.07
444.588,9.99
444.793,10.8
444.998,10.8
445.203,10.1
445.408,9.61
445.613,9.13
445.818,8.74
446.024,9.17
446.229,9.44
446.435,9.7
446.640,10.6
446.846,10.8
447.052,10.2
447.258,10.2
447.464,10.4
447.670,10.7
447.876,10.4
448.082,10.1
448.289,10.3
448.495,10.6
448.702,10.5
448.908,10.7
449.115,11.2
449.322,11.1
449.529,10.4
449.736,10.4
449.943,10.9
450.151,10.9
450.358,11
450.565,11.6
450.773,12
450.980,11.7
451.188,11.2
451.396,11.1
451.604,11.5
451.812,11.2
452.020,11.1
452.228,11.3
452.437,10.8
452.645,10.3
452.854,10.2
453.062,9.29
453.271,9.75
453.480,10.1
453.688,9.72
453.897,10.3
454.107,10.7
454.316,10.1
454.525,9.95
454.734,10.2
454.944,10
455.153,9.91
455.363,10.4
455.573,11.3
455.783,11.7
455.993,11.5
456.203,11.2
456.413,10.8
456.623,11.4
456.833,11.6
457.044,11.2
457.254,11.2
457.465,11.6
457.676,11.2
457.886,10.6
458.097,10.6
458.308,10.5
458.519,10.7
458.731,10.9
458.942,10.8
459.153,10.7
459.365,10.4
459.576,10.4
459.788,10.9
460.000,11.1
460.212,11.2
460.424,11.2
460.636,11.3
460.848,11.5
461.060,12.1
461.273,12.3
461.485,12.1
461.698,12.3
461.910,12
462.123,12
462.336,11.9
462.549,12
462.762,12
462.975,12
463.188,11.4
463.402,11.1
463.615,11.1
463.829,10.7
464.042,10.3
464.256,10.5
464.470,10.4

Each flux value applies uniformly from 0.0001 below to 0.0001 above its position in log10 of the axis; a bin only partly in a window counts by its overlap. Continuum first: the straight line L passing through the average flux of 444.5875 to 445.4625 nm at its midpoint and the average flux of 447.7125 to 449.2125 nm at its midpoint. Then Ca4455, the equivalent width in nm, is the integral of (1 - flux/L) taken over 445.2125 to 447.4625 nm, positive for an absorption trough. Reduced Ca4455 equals 0.13 nm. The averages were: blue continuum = 10.3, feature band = 9.8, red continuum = 10.5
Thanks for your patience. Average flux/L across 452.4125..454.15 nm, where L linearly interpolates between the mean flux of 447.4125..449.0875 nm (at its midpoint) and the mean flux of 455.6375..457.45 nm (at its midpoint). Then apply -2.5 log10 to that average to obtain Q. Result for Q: 0.10 mag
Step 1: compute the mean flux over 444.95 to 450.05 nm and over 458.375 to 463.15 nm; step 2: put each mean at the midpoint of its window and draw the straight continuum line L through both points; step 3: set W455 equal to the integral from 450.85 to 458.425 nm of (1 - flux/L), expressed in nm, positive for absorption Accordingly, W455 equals 0.09 nm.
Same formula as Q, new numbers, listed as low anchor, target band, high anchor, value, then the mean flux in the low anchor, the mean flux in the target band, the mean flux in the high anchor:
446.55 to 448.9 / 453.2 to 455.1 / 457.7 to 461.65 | 0.073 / 10.4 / 10.1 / 11.1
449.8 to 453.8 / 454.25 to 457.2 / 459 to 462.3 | 0.027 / 10.8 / 10.8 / 11.4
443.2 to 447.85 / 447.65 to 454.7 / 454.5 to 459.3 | -0.022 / 10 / 10.7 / 10.9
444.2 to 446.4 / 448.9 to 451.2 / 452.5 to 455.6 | -0.122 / 9.68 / 11.1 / 10.1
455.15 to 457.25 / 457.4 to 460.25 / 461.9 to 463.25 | 0.064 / 11.2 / 10.8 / 11.9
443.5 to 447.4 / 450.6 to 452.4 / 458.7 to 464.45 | -0.086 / 10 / 11.4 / 11.3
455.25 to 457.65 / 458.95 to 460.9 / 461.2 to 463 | 0.078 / 11.3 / 10.9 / 12.1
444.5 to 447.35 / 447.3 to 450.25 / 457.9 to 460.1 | -0.052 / 9.95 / 10.6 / 10.7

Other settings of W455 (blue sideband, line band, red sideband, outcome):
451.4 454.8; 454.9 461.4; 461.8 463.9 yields 0.00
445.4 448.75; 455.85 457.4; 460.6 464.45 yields -0.04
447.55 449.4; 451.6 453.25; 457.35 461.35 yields 0.02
